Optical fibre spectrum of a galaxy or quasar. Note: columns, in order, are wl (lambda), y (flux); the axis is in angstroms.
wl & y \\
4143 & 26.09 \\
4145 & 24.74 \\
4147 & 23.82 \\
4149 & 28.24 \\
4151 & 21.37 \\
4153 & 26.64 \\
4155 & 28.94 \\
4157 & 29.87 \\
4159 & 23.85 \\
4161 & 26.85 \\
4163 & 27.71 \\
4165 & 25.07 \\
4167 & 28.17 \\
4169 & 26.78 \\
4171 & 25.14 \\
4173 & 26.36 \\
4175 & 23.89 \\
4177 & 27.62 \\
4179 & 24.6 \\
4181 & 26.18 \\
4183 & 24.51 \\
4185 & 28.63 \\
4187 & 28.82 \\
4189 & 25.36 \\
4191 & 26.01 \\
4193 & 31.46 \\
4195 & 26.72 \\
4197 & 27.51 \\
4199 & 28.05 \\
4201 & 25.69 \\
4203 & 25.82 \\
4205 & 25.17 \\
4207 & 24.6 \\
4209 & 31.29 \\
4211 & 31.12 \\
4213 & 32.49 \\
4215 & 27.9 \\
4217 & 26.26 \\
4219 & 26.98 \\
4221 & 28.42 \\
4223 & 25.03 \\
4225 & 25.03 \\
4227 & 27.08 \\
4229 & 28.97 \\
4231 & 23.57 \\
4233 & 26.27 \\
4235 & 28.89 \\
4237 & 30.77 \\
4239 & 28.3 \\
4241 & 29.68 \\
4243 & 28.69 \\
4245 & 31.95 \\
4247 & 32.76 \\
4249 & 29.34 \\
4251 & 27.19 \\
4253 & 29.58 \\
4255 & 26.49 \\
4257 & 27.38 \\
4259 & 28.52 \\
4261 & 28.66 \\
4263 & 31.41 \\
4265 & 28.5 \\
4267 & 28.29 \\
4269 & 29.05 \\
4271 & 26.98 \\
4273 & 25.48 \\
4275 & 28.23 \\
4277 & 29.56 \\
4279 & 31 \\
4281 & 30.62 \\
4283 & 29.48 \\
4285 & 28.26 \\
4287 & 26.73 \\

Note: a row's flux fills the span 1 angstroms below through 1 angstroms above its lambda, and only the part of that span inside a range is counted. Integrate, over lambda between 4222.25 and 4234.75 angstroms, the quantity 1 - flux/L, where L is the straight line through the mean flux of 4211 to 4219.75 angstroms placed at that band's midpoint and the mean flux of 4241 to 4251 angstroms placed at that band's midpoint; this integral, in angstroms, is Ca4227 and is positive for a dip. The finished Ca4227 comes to 1.4 angstroms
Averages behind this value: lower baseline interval 28.8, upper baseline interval 30.2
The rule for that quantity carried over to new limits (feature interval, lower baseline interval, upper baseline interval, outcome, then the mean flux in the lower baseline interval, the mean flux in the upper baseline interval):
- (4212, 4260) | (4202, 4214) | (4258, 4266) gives 1.05 angstroms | 28.4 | 29.3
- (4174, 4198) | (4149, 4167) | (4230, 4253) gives 0.47 angstroms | 26.5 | 28.9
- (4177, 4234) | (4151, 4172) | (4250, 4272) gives 0.55 angstroms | 26.6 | 28.4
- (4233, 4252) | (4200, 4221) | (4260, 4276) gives -1.00 angstroms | 27.8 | 28.3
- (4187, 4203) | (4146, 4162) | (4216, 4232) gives -0.57 angstroms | 26.2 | 26.4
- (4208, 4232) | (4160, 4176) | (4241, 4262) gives 0.13 angstroms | 26.2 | 29.1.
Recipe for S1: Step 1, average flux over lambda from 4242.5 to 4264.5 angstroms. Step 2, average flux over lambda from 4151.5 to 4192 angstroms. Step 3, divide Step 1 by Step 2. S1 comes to 1.1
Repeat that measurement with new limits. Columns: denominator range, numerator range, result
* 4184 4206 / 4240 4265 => 1.08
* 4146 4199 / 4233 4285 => 1.09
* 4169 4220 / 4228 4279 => 1.06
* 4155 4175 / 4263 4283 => 1.08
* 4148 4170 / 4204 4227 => 1.04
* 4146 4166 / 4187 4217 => 1.06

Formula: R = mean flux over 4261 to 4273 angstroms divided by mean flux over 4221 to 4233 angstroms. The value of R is 1.09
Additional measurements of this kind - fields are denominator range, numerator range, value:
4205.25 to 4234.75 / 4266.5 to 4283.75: 1.05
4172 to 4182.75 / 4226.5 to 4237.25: 1.07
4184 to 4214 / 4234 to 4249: 1.08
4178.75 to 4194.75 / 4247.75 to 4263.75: 1.06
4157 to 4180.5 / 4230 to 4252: 1.10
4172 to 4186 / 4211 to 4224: 1.08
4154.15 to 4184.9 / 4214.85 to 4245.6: 1.05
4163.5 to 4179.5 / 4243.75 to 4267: 1.12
